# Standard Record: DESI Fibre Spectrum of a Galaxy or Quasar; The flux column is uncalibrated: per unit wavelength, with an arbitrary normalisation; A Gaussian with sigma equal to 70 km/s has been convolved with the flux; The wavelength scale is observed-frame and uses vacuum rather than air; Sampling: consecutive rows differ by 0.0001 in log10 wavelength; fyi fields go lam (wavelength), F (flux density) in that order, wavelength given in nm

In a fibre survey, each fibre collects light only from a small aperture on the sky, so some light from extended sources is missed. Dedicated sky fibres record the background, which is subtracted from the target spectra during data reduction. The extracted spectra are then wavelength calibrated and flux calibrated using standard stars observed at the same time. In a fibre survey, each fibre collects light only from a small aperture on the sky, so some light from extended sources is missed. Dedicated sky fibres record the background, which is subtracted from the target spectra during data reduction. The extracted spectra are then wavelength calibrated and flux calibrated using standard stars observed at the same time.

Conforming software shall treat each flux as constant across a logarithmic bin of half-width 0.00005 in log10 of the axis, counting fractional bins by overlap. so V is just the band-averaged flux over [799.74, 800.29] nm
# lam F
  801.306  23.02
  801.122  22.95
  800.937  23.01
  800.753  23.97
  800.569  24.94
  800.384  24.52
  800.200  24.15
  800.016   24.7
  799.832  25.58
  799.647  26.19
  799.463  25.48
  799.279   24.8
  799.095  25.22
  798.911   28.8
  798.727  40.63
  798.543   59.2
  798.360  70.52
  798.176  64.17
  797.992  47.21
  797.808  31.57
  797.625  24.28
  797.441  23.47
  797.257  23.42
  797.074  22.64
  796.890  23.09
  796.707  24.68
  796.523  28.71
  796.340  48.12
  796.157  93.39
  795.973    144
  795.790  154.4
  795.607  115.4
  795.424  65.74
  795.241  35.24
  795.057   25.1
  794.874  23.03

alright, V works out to 24.8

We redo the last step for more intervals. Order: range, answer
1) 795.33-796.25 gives 114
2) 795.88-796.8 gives 67.8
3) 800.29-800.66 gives 24.7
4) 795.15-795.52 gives 51.4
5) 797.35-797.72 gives 24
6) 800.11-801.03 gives 24.1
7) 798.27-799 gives 49.9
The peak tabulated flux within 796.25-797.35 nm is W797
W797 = 48.12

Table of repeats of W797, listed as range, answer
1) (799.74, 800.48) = 25.58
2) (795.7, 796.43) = 154.4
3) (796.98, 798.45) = 70.52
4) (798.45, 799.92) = 59.2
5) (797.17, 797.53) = 23.47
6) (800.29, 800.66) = 24.94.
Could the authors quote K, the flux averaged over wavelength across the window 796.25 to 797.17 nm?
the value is 29.4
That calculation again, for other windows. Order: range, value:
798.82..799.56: 26.1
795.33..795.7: 90.6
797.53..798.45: 47.4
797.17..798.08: 29.9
